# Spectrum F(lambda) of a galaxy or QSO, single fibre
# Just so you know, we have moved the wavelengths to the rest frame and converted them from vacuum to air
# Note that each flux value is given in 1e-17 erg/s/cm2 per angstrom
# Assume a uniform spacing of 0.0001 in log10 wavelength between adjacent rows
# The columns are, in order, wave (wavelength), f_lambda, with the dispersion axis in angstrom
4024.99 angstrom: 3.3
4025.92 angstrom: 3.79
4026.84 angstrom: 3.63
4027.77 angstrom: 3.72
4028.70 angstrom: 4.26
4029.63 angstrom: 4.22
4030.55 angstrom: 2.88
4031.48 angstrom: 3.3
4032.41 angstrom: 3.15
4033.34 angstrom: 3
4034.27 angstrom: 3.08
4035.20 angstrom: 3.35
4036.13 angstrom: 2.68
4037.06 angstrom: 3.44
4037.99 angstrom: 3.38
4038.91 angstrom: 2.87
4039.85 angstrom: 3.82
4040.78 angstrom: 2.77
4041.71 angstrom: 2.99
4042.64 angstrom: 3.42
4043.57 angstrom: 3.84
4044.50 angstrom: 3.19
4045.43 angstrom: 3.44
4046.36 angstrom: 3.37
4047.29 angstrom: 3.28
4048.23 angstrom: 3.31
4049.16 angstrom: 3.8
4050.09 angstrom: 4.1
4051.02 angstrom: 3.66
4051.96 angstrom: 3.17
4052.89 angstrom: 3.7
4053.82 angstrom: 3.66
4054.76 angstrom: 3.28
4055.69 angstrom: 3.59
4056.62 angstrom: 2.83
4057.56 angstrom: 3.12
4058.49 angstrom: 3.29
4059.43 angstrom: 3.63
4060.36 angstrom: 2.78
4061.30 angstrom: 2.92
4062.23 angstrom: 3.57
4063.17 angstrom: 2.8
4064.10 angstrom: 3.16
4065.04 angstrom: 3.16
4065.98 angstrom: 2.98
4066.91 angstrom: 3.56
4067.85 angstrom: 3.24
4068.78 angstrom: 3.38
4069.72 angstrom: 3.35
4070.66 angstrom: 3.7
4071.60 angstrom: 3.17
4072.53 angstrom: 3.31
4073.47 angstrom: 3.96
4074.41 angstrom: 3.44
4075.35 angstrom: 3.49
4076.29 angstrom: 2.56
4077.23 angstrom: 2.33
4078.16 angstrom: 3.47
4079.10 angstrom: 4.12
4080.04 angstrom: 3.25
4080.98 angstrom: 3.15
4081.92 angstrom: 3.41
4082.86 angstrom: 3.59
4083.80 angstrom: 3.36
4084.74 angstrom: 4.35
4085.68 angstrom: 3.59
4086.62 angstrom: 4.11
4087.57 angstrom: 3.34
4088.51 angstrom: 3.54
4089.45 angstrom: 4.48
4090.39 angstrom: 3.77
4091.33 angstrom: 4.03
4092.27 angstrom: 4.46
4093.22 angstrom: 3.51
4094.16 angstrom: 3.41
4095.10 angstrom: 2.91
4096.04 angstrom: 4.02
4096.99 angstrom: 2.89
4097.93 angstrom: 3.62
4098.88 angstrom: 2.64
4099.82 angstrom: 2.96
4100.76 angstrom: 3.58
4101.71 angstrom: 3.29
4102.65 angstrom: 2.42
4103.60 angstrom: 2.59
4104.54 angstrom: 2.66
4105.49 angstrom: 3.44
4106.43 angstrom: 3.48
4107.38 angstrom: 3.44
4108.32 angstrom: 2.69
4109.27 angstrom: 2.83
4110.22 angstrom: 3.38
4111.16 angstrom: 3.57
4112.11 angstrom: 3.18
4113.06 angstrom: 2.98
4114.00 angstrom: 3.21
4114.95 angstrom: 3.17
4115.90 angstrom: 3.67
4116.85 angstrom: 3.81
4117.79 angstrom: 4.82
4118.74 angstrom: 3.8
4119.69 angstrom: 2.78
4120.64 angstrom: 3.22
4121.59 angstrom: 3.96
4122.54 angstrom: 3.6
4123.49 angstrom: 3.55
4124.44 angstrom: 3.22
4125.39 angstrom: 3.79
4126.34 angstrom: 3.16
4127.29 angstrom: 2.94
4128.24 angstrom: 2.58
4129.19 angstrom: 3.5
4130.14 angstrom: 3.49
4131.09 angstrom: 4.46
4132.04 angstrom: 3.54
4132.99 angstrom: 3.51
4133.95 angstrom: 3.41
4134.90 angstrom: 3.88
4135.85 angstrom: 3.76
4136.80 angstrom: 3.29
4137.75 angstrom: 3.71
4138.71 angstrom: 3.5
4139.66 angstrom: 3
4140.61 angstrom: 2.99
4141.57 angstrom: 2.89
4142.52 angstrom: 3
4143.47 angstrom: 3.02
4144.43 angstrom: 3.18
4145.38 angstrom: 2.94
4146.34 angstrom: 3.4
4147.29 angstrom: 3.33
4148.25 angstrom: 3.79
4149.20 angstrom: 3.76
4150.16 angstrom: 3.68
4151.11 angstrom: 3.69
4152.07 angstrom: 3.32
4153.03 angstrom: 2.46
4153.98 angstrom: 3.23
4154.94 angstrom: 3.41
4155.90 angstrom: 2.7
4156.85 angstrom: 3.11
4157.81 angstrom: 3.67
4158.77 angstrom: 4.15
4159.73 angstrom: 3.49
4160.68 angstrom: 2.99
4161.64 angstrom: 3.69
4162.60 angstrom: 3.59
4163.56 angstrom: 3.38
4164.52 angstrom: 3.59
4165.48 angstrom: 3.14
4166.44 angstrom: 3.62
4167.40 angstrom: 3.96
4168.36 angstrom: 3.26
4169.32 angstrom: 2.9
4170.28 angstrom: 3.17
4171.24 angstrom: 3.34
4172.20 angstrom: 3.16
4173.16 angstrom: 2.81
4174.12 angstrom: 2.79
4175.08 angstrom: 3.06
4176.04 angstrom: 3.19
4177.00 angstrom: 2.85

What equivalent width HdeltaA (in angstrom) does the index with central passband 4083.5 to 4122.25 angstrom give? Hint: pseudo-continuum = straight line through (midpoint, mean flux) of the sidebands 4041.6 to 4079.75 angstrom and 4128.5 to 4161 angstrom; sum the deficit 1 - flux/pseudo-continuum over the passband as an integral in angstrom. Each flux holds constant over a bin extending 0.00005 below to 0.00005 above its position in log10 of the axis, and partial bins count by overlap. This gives -0.8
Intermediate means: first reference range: 3.35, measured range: 3.44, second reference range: 3.39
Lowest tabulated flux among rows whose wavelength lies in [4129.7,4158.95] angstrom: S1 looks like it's 2.46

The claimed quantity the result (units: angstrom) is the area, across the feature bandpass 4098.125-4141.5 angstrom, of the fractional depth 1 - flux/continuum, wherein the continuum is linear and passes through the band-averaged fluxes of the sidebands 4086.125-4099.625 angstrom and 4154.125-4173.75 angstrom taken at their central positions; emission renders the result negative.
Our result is 2.06 angstrom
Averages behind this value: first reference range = 3.61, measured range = 3.34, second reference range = 3.35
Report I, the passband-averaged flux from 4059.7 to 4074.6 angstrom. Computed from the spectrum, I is 3.28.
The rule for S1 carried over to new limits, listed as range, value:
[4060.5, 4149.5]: 2.33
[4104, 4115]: 2.66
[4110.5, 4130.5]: 2.58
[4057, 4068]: 2.78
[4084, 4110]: 2.42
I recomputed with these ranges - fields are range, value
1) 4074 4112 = 3.38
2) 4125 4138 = 3.5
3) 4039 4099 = 3.42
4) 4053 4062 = 3.26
